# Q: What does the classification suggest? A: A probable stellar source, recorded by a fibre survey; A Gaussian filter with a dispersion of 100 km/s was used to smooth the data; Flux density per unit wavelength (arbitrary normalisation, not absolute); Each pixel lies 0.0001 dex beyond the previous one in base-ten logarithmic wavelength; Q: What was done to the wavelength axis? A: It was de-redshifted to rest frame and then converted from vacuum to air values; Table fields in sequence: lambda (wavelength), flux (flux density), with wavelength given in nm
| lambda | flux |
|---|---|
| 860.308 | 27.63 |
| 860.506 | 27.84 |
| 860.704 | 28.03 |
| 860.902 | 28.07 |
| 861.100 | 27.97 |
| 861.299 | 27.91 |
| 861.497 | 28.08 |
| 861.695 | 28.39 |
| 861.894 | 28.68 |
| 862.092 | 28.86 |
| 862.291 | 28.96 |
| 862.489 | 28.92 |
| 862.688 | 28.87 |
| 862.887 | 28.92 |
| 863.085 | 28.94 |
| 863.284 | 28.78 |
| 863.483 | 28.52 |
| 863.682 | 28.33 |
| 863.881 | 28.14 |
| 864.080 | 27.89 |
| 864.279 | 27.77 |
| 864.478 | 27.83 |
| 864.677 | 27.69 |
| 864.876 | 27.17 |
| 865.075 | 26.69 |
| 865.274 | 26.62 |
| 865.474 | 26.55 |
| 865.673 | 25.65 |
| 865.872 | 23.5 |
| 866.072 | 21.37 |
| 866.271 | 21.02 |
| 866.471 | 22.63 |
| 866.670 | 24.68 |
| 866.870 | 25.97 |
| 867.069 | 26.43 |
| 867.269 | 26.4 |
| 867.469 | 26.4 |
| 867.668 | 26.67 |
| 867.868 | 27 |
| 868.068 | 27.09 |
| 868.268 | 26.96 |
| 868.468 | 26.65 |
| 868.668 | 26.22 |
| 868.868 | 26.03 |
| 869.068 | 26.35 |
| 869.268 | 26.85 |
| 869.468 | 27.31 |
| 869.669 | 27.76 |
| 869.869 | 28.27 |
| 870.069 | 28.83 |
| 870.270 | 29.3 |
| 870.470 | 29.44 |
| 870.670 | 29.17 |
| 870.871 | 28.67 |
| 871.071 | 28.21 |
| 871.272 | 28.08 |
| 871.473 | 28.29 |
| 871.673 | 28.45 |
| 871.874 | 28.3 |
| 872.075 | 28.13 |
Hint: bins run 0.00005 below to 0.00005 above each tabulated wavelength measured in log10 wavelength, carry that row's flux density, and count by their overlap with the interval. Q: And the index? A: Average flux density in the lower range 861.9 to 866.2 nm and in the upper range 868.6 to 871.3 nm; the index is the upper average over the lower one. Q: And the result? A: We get 1.02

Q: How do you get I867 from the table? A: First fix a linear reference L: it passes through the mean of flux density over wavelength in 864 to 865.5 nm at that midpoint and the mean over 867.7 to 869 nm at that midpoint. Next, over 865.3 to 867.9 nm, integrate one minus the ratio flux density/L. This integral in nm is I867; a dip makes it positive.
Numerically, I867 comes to 0.19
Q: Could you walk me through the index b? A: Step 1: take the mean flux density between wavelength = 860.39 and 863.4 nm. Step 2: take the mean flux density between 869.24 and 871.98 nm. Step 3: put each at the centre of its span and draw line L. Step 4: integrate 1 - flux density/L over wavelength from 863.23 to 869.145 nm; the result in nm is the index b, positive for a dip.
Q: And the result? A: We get 0.45 nm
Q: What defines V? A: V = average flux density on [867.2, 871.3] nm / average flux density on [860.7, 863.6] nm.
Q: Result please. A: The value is 1.0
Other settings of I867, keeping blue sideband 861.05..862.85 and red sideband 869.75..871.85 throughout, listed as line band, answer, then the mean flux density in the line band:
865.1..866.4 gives 0.20 nm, 24.2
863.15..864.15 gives 0.01 nm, 28.3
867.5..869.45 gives 0.13 nm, 26.7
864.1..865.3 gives 0.05 nm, 27.4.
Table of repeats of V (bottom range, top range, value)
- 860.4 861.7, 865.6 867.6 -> 0.87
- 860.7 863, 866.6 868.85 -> 0.93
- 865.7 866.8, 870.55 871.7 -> 1.24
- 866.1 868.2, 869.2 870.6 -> 1.12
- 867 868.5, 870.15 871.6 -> 1.08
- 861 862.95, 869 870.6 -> 0.98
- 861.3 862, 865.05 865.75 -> 0.93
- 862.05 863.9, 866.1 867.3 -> 0.84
